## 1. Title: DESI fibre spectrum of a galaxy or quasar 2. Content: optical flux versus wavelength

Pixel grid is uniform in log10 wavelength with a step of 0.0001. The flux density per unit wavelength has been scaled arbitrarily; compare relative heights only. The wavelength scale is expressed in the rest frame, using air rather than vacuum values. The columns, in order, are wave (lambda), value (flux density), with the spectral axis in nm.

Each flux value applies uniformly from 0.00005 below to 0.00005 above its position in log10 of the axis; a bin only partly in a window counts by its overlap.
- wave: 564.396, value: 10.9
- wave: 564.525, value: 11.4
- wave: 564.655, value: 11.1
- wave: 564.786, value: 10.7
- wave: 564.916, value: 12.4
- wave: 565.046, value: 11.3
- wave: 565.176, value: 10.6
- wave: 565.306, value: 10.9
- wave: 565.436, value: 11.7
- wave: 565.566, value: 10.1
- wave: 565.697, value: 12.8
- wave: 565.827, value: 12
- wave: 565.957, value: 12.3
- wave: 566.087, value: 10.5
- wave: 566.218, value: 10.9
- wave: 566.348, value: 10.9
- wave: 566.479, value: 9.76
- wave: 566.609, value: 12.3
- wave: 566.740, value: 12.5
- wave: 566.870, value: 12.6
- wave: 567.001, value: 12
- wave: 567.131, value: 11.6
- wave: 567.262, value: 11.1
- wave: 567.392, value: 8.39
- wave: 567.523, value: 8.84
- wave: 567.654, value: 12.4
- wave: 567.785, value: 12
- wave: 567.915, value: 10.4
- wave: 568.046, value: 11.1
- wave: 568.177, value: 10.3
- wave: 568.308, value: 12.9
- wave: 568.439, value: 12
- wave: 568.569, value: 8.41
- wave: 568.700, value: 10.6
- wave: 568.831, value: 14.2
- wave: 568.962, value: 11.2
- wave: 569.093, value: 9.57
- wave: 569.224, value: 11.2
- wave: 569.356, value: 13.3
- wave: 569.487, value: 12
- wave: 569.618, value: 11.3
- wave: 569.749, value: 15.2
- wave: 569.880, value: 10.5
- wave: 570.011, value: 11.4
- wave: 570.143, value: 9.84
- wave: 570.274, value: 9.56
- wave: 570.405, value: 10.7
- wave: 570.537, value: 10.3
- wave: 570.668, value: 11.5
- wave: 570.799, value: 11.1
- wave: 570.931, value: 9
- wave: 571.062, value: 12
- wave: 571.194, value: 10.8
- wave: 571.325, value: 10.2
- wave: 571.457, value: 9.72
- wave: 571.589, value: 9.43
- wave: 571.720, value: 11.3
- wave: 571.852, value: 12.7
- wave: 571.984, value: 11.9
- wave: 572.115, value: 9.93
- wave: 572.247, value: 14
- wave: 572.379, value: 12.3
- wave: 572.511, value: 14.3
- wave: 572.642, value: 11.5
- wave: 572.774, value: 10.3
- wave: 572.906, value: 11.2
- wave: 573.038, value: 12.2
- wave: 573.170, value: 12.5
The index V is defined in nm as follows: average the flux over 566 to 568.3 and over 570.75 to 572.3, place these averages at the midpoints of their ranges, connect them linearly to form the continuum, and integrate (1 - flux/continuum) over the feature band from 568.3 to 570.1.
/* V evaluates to -0.10 nm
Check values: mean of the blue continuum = 11.1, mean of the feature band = 11.6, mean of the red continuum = 11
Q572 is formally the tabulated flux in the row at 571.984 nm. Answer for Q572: 11.9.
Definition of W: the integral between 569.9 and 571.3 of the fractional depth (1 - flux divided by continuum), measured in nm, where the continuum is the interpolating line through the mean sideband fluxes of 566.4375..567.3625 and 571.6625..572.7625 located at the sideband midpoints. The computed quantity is 0.16 nm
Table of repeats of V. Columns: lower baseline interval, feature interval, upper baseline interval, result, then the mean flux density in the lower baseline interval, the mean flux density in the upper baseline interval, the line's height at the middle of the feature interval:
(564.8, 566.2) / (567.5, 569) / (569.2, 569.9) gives 0.10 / 11.4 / 12.4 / 12.1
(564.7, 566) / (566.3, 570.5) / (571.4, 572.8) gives 0.11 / 11.5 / 11.6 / 11.5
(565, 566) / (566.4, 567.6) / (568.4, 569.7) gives 0.04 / 11.5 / 11.4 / 11.4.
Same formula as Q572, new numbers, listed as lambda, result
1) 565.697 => 12.8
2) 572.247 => 14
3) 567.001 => 12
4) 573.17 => 12.5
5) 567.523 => 8.84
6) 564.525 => 11.4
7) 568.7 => 10.6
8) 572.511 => 14.3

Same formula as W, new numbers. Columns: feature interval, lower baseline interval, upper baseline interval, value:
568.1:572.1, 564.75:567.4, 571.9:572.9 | 0.22 nm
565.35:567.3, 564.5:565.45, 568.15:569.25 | -0.06 nm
